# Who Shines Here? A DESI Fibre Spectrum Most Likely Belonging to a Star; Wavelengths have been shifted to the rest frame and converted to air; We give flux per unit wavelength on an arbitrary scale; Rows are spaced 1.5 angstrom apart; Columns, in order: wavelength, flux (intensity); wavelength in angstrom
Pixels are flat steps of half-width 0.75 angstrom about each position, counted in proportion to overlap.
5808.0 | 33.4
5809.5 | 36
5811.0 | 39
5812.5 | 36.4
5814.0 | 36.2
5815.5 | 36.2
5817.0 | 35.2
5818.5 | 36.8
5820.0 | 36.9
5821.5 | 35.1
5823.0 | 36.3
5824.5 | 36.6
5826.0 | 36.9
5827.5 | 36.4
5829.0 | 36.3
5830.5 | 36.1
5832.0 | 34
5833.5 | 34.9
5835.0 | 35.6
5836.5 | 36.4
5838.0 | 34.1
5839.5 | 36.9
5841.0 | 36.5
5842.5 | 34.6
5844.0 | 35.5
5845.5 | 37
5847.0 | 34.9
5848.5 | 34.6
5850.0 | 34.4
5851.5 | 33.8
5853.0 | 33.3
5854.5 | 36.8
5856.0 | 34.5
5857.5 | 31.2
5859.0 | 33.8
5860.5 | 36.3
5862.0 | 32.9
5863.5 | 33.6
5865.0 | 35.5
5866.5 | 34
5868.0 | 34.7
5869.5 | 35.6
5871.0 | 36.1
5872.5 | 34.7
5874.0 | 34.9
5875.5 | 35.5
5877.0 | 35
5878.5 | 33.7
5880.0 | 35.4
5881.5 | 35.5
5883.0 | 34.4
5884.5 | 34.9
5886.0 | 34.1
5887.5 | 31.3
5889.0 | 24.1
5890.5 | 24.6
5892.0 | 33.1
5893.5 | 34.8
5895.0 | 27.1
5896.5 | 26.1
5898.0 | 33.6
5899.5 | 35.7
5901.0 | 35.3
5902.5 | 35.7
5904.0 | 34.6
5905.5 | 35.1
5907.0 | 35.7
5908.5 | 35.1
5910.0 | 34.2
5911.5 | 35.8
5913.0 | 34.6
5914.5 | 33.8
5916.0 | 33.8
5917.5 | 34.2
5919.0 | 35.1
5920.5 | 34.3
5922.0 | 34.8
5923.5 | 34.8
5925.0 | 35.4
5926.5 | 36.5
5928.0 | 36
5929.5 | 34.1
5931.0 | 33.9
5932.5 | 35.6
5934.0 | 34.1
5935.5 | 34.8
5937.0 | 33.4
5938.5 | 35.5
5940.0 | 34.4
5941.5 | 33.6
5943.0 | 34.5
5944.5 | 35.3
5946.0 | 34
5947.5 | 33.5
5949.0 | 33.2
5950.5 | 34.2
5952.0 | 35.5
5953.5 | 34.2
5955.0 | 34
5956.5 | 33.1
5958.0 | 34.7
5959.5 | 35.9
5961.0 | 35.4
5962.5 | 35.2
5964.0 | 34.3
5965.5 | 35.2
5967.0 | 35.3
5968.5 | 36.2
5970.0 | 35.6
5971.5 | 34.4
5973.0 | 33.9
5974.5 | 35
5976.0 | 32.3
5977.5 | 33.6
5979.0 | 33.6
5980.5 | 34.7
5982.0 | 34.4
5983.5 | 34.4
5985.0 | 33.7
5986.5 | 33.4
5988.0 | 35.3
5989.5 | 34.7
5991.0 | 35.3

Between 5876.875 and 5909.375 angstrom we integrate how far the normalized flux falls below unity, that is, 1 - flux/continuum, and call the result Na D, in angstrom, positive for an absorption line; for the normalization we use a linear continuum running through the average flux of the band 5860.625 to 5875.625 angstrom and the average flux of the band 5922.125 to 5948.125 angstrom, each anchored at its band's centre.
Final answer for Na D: 1.7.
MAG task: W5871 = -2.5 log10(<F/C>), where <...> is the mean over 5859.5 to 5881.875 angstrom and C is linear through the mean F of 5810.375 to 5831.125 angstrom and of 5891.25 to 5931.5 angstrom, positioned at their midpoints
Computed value 0.01 mag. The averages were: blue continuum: 36.4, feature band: 34.9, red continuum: 34.2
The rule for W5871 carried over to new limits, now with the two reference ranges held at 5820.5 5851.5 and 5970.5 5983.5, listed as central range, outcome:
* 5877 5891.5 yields 0.09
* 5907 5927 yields 0.00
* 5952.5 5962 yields -0.01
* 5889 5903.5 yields 0.12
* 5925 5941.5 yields -0.01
